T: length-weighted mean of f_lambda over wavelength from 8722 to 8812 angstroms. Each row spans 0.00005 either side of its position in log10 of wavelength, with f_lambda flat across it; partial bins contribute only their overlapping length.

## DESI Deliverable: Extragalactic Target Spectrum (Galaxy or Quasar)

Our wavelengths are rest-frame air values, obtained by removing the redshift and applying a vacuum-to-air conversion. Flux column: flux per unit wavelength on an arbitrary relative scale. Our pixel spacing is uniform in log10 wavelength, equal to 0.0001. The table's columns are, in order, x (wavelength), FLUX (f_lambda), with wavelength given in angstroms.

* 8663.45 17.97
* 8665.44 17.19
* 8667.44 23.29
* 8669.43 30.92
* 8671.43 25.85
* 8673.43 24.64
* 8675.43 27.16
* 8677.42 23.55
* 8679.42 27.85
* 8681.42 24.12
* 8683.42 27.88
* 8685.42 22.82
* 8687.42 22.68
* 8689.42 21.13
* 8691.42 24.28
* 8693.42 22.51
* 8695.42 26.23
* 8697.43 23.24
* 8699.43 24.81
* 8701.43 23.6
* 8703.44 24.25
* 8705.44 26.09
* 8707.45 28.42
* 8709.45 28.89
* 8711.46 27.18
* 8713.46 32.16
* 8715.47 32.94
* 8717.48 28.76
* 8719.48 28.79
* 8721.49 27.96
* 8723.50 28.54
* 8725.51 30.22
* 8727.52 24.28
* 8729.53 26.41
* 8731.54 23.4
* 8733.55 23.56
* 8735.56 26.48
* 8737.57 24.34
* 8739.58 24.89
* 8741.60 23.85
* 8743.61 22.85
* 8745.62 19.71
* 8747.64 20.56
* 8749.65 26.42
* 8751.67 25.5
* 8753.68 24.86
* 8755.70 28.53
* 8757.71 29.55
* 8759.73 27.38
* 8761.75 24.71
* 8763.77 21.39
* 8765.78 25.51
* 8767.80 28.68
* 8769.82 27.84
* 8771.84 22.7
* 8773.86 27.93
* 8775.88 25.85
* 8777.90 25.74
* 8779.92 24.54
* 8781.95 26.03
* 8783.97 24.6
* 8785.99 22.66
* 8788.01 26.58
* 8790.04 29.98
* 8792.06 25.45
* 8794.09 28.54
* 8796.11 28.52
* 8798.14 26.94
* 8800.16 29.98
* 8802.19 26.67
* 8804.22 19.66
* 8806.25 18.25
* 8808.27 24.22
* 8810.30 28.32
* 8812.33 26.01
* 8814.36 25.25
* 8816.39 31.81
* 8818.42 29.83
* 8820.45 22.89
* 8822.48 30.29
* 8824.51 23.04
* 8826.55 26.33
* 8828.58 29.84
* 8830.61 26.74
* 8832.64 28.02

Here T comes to 25.5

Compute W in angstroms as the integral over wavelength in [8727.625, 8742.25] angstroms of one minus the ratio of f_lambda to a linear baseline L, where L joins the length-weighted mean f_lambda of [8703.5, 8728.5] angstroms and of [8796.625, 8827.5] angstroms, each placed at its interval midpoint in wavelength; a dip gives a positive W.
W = 1.7 angstroms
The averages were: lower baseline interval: 28.5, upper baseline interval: 26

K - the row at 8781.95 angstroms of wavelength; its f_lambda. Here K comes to 26.03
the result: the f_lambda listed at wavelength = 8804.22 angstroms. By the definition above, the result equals 19.66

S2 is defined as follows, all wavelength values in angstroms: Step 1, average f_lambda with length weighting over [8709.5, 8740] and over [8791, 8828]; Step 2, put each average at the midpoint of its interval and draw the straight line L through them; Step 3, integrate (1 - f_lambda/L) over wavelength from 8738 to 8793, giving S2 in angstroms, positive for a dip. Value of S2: 3.1 angstroms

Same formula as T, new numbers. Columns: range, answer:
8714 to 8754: 25.8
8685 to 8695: 22.9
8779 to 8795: 26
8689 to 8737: 26.5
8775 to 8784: 25.4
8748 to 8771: 26.2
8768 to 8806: 26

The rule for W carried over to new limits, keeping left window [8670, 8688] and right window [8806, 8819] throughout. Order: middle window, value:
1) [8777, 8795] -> 0.24 angstroms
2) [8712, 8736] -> -1.90 angstroms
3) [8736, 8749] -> 1.49 angstroms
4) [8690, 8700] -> 0.57 angstroms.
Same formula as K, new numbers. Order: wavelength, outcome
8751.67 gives 25.5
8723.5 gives 28.54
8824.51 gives 23.04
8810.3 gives 28.32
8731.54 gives 23.4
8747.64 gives 20.56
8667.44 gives 23.29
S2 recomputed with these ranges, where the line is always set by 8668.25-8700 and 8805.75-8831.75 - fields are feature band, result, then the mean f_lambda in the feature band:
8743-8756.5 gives 0.9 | 24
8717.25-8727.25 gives -1.2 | 28.5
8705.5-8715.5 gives -1.6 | 29.3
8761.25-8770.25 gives 0.1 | 25.5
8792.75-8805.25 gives -0.2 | 26.7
